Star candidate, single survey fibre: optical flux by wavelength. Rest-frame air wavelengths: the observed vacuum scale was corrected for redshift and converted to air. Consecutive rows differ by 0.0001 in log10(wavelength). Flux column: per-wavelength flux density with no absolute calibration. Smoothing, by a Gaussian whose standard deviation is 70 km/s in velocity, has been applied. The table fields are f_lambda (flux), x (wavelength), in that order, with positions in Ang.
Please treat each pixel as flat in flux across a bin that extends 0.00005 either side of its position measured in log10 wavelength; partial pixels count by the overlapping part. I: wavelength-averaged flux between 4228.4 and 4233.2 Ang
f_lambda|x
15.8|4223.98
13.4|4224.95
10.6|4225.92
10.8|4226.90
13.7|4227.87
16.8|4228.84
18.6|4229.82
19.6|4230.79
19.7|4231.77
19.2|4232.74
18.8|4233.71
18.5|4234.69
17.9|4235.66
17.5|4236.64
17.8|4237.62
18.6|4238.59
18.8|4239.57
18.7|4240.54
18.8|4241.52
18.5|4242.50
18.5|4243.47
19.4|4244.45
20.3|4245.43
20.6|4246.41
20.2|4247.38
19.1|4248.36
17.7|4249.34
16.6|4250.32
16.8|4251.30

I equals 18.8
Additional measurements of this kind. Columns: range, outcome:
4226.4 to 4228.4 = 12.4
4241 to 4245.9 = 19.1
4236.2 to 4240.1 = 18.2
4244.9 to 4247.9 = 20.3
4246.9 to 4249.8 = 19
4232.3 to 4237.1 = 18.4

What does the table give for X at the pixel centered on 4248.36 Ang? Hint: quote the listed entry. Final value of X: 19.1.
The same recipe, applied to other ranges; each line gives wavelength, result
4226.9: 10.8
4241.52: 18.8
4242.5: 18.5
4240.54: 18.7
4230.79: 19.6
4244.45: 19.4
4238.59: 18.6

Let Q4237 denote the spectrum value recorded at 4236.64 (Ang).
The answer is 17.5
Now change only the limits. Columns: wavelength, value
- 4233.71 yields 18.8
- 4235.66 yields 17.9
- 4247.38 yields 20.2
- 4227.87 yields 13.7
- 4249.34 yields 17.7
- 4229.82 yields 18.6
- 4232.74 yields 19.2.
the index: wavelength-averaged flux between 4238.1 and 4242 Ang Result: 18.7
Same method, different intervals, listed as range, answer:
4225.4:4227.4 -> 10.8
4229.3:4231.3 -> 19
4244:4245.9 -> 19.8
